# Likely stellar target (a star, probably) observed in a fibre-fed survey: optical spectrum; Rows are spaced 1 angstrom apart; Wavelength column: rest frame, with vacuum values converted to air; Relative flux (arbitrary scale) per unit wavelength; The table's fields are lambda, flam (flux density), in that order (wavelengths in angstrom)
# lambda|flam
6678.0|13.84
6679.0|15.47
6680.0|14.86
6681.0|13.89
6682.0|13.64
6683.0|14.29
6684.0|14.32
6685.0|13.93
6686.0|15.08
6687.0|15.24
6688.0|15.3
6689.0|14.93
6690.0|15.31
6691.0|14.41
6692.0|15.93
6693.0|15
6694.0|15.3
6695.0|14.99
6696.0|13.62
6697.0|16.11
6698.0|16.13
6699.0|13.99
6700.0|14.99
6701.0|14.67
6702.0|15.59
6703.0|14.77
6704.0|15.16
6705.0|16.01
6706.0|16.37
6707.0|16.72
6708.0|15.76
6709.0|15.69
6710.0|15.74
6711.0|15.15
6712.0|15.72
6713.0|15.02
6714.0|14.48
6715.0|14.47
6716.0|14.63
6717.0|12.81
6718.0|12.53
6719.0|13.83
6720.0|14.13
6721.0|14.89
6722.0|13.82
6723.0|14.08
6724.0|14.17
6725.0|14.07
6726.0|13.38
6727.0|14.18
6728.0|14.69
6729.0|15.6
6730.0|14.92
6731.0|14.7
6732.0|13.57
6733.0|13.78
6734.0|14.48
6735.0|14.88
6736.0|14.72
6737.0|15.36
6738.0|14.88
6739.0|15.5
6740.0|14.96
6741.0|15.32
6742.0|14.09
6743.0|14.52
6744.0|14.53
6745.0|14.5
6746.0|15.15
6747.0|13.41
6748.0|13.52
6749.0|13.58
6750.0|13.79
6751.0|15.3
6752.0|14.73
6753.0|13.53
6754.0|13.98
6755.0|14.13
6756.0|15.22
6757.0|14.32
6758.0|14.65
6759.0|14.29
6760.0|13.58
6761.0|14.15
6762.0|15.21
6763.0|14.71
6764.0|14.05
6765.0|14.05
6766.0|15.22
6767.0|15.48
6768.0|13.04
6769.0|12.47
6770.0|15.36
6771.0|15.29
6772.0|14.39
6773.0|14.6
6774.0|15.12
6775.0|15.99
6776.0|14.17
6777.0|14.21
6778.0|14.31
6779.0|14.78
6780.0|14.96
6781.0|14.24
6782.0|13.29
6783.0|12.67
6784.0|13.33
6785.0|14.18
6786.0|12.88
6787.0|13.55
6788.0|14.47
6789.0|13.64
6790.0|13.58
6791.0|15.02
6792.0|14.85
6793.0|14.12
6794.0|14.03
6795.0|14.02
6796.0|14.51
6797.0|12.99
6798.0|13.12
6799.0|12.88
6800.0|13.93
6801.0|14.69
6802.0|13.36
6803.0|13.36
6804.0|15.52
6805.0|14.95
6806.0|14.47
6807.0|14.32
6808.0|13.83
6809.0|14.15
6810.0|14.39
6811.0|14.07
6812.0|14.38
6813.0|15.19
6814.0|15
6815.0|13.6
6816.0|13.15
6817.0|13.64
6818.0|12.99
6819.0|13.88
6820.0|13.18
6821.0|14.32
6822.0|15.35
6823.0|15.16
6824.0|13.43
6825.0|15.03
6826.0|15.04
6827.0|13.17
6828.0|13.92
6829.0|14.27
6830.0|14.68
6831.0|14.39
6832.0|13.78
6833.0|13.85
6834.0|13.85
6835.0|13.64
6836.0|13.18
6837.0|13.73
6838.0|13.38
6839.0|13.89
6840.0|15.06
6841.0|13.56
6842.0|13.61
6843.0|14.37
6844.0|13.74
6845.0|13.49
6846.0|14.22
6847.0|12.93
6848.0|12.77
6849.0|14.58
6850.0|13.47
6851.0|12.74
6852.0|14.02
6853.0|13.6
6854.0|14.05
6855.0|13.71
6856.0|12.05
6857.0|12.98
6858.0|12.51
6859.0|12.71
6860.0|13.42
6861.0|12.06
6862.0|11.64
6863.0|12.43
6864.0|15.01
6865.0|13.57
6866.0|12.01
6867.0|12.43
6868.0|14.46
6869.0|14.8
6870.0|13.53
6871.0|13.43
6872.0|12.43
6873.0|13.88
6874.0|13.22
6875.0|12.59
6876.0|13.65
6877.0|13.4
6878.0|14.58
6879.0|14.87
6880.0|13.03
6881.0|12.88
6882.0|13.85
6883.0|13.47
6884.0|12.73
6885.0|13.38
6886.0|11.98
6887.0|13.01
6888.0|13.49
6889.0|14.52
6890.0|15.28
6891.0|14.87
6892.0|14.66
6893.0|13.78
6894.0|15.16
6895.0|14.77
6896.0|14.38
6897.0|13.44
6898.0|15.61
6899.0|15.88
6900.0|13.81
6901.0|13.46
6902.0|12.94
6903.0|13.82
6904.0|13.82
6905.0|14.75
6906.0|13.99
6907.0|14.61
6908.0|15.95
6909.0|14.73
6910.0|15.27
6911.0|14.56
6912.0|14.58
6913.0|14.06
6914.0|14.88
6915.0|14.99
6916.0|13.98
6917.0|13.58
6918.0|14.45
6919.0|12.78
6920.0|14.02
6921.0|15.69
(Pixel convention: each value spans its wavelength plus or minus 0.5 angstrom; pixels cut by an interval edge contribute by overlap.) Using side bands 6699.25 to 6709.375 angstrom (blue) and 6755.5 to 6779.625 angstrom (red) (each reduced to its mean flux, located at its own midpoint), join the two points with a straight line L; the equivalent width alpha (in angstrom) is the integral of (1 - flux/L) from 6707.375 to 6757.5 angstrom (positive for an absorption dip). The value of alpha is 2.0 angstrom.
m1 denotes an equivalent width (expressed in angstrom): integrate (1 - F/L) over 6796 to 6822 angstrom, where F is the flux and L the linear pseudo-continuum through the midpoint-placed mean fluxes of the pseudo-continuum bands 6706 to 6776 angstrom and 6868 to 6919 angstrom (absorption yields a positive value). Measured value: 0.6 angstrom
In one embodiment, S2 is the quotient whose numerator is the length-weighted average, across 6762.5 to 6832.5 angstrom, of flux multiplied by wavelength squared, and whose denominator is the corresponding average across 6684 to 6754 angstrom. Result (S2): 0.99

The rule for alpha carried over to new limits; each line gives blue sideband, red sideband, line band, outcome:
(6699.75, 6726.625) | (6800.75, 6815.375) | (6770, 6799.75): 0.67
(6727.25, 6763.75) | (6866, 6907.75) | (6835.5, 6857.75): 0.73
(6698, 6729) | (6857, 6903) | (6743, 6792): 0.39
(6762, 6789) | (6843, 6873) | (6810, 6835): -0.76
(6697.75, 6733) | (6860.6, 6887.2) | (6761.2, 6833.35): -1.06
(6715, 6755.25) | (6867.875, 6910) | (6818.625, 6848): 0.26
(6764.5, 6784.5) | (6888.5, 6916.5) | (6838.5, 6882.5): 3.12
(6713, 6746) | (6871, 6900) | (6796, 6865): 1.33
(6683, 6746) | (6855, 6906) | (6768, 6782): -0.14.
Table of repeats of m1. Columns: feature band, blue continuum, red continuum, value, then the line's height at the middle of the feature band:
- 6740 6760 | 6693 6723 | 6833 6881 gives 0.2 angstrom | 14.5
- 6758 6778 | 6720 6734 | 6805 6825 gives -0.4 angstrom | 14.2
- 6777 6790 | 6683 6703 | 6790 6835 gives 0.4 angstrom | 14.3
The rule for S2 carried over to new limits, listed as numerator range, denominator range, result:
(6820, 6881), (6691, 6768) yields 0.96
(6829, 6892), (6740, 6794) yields 0.97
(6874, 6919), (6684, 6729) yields 1.00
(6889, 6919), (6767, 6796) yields 1.06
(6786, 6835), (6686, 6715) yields 0.95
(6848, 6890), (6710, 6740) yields 0.96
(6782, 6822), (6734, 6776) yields 0.98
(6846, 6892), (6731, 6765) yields 0.96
